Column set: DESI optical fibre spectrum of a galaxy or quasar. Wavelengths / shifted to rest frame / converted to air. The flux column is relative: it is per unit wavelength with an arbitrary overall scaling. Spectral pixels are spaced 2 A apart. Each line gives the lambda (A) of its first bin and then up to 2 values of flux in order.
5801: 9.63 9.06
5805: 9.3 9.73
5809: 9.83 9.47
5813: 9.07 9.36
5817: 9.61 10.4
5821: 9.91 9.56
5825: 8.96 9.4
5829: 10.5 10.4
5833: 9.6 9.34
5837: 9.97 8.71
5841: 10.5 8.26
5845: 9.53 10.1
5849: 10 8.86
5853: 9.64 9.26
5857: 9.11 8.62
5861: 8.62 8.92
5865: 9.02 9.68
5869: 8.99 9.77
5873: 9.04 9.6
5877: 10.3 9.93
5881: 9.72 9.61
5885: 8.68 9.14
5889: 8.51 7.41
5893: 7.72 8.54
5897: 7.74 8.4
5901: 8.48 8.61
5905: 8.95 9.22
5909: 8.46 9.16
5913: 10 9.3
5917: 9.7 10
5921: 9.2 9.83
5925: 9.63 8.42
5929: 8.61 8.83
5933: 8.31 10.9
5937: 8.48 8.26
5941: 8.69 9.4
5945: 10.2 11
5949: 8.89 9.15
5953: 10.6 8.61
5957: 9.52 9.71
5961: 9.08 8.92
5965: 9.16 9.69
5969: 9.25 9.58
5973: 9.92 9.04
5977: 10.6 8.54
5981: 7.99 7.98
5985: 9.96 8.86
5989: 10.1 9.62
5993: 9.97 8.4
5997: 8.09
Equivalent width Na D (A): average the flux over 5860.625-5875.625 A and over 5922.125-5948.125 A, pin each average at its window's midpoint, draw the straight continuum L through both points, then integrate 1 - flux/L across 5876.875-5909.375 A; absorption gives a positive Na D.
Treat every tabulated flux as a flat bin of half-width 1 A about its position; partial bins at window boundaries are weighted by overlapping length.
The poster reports 1.7 A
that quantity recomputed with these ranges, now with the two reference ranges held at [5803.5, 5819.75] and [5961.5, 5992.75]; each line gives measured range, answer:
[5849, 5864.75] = 0.7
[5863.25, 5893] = 0.9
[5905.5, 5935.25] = 0.4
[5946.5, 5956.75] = -0.3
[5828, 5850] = -0.5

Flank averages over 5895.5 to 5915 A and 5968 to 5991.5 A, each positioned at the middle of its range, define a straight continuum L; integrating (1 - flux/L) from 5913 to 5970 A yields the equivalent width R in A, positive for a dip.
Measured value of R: -2.0 A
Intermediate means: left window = 8.8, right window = 9.28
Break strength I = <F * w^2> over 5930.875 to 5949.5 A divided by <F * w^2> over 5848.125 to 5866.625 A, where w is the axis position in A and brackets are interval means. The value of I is 1.05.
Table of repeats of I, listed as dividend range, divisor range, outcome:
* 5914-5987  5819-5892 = 1.02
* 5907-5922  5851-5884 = 1.02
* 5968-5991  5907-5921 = 1.01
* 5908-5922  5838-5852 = 1.02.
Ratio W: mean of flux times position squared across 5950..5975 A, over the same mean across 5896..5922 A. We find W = 1.06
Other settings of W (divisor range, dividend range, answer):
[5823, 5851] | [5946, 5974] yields 1.03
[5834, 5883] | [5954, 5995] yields 1.03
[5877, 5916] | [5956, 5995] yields 1.08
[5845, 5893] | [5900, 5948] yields 1.02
